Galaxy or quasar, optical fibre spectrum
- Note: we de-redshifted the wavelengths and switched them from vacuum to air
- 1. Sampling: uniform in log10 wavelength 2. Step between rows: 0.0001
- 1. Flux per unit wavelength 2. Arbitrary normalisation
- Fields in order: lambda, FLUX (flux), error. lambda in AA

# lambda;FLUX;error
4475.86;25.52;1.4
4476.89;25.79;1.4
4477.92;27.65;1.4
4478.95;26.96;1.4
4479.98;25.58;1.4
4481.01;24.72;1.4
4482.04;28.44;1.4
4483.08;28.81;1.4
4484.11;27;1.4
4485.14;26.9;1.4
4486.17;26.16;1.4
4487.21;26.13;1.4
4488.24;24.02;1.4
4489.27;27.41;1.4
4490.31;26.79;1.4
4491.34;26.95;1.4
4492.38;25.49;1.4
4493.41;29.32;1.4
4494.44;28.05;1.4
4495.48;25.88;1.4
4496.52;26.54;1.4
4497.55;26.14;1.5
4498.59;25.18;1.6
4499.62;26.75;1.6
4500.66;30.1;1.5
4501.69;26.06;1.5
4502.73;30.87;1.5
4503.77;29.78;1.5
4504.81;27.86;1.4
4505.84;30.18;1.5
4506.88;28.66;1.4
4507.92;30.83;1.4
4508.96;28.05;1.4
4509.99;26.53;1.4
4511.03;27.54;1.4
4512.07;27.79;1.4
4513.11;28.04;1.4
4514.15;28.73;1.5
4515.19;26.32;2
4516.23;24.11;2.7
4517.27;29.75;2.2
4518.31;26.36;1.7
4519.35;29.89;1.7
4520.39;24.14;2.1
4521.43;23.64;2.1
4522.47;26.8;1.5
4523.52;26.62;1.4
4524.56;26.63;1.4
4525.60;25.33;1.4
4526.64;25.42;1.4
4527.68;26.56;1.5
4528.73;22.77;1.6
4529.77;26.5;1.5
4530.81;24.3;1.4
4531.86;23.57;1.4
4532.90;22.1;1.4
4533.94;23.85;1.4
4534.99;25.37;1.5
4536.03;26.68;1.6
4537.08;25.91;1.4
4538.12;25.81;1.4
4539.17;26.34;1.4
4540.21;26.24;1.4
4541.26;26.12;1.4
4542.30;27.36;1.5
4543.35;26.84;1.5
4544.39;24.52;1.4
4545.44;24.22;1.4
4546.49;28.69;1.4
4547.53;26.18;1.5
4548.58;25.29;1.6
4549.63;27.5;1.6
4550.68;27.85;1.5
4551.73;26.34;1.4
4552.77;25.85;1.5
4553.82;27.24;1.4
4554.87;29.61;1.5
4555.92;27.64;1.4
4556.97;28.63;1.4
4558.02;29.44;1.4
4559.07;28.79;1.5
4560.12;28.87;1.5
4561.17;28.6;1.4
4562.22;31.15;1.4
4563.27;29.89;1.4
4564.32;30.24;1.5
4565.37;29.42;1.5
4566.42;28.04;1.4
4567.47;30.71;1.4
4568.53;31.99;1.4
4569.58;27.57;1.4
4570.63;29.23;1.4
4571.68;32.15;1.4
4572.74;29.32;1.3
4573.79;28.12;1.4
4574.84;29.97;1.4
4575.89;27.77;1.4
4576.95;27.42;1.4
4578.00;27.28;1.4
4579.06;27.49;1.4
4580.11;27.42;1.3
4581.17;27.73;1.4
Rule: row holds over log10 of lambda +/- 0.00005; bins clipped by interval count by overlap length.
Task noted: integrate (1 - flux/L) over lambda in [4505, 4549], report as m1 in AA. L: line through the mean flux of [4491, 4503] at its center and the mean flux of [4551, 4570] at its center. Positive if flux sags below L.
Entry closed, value 2.56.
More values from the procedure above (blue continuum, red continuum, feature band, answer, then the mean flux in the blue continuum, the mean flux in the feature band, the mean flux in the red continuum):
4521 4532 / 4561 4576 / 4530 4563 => 0.89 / 25.3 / 26.7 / 29.7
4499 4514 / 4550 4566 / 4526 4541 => 1.81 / 28.5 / 25.1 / 28.6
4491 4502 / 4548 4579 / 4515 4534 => 1.47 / 27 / 25.5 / 28.7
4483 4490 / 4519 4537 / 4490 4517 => -1.73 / 26.5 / 27.7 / 25.3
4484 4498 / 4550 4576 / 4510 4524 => 0.30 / 26.6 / 26.9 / 29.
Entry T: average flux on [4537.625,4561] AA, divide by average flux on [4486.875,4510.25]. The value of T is 1.0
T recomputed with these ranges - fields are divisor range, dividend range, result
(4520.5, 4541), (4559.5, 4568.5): 1.18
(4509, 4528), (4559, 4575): 1.11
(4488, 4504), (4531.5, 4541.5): 0.93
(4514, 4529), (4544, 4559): 1.04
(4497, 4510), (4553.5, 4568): 1.03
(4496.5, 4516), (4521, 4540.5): 0.90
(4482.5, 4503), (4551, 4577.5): 1.07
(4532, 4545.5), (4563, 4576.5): 1.16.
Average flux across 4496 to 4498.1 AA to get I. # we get 26.3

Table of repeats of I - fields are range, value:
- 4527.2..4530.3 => 25.2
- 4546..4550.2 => 26.9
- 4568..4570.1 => 29.8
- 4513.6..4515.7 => 27.5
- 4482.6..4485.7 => 27.6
